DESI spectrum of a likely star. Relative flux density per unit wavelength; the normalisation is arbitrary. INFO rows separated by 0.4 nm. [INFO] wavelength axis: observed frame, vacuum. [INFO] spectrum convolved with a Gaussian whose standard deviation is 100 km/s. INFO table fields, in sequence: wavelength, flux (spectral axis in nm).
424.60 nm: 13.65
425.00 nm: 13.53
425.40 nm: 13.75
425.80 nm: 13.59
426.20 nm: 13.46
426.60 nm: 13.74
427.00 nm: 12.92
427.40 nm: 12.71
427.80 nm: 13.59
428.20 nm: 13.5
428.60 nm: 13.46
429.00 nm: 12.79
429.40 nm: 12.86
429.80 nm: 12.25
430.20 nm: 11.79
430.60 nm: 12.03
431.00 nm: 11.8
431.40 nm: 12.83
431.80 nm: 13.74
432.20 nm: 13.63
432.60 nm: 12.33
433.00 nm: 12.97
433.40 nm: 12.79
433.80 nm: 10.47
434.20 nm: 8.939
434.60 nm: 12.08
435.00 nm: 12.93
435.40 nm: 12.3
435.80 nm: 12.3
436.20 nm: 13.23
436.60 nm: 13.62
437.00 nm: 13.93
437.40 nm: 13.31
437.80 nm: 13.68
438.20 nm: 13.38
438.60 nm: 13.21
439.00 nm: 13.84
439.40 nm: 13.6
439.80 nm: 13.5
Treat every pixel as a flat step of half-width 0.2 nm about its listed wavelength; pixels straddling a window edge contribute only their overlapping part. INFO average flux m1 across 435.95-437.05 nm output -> 13.5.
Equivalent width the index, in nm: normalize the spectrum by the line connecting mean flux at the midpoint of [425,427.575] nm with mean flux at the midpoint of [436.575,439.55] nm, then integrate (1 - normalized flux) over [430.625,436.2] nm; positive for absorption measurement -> 0.51 nm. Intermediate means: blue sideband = 13.4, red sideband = 13.6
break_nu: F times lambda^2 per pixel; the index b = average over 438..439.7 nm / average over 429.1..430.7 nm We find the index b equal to 1.15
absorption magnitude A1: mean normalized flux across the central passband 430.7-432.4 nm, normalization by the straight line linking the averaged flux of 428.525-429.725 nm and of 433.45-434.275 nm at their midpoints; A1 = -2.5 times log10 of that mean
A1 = -0.12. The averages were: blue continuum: 12.9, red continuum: 10.4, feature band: 12.9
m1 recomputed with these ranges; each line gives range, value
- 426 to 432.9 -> 12.9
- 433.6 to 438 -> 12.4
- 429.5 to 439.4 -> 12.7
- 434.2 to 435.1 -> 11.7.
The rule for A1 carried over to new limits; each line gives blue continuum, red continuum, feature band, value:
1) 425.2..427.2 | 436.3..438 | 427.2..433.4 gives 0.059 mag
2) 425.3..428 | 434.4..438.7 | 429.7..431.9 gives 0.077 mag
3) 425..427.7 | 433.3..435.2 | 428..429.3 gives -0.035 mag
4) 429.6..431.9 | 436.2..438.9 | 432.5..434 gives 0.056 mag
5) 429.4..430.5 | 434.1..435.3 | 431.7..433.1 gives -0.110 mag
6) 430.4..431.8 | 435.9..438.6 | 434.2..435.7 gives 0.097 mag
